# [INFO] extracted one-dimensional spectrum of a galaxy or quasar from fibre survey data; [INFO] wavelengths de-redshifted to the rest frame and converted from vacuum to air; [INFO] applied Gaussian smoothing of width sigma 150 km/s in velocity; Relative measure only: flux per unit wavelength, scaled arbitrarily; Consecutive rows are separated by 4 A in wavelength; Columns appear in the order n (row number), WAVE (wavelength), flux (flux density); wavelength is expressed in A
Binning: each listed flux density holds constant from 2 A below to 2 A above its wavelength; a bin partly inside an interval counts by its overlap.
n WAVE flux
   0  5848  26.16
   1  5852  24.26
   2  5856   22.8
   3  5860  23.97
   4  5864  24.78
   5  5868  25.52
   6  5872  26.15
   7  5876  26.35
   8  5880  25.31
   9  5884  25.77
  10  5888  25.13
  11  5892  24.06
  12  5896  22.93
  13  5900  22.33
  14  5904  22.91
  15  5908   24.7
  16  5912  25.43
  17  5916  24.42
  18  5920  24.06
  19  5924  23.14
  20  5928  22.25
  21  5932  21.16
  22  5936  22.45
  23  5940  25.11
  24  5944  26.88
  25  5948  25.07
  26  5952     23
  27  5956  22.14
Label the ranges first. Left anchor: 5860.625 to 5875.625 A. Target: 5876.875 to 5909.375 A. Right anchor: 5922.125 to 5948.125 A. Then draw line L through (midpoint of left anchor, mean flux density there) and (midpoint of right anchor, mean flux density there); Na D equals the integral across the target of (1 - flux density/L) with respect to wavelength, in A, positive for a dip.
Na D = 0.7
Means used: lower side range 25.4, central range 24.2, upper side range 23.6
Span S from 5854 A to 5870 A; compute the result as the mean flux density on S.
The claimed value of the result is 24.3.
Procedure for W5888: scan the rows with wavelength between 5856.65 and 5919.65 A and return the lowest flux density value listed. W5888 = 22.33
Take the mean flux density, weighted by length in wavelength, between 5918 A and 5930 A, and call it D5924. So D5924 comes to 23.2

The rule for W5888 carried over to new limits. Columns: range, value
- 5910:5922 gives 24.06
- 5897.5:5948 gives 21.16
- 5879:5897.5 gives 22.93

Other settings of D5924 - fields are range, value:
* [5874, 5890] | 25.6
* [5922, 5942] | 22.8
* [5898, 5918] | 24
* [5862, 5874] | 25.5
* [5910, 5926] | 24.3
